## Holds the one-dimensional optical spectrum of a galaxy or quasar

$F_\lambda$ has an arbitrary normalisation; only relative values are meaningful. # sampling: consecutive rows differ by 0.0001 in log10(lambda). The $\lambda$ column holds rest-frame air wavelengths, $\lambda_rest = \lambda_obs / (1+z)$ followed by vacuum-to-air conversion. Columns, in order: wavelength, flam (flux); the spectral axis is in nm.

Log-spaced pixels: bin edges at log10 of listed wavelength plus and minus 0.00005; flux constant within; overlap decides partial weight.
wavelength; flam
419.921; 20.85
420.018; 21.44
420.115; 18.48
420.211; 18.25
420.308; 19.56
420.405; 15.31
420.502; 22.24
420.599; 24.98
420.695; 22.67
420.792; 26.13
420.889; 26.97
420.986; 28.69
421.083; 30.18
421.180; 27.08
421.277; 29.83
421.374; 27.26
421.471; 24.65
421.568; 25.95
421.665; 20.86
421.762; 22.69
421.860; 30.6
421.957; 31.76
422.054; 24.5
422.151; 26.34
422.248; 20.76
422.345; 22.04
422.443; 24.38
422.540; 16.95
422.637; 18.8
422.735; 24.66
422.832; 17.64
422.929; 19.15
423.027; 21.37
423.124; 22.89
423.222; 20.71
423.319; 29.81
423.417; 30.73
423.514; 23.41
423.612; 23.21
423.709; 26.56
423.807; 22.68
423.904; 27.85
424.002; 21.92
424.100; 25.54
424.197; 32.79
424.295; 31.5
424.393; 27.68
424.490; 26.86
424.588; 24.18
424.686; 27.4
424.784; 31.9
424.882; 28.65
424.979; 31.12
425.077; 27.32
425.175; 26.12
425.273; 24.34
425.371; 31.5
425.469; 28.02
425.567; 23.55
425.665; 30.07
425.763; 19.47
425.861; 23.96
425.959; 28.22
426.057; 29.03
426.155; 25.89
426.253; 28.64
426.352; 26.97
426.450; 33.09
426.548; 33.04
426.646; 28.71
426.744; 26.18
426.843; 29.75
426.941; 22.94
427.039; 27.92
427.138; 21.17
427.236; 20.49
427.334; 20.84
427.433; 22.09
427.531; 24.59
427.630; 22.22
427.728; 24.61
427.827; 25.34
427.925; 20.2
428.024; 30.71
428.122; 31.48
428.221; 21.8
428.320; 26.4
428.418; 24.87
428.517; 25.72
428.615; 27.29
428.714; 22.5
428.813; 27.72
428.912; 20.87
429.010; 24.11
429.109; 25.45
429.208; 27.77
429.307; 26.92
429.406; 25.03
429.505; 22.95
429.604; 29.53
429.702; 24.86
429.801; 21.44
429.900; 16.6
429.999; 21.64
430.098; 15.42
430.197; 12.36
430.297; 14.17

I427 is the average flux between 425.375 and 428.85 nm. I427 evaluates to 25.9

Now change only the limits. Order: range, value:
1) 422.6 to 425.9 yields 25.7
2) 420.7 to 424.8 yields 25.3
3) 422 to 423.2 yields 21.6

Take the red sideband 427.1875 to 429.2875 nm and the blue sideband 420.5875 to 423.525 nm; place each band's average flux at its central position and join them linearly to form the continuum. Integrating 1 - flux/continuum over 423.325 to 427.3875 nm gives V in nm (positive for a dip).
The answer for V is -0.37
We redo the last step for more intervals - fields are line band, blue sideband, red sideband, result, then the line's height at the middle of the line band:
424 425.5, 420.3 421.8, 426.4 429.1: -0.18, 25.2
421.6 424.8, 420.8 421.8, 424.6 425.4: 0.30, 27.4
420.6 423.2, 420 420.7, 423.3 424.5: -0.17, 23.1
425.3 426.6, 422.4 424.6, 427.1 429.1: -0.18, 24.4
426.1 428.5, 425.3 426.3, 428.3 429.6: 0.02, 26.1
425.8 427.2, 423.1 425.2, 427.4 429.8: -0.08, 26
